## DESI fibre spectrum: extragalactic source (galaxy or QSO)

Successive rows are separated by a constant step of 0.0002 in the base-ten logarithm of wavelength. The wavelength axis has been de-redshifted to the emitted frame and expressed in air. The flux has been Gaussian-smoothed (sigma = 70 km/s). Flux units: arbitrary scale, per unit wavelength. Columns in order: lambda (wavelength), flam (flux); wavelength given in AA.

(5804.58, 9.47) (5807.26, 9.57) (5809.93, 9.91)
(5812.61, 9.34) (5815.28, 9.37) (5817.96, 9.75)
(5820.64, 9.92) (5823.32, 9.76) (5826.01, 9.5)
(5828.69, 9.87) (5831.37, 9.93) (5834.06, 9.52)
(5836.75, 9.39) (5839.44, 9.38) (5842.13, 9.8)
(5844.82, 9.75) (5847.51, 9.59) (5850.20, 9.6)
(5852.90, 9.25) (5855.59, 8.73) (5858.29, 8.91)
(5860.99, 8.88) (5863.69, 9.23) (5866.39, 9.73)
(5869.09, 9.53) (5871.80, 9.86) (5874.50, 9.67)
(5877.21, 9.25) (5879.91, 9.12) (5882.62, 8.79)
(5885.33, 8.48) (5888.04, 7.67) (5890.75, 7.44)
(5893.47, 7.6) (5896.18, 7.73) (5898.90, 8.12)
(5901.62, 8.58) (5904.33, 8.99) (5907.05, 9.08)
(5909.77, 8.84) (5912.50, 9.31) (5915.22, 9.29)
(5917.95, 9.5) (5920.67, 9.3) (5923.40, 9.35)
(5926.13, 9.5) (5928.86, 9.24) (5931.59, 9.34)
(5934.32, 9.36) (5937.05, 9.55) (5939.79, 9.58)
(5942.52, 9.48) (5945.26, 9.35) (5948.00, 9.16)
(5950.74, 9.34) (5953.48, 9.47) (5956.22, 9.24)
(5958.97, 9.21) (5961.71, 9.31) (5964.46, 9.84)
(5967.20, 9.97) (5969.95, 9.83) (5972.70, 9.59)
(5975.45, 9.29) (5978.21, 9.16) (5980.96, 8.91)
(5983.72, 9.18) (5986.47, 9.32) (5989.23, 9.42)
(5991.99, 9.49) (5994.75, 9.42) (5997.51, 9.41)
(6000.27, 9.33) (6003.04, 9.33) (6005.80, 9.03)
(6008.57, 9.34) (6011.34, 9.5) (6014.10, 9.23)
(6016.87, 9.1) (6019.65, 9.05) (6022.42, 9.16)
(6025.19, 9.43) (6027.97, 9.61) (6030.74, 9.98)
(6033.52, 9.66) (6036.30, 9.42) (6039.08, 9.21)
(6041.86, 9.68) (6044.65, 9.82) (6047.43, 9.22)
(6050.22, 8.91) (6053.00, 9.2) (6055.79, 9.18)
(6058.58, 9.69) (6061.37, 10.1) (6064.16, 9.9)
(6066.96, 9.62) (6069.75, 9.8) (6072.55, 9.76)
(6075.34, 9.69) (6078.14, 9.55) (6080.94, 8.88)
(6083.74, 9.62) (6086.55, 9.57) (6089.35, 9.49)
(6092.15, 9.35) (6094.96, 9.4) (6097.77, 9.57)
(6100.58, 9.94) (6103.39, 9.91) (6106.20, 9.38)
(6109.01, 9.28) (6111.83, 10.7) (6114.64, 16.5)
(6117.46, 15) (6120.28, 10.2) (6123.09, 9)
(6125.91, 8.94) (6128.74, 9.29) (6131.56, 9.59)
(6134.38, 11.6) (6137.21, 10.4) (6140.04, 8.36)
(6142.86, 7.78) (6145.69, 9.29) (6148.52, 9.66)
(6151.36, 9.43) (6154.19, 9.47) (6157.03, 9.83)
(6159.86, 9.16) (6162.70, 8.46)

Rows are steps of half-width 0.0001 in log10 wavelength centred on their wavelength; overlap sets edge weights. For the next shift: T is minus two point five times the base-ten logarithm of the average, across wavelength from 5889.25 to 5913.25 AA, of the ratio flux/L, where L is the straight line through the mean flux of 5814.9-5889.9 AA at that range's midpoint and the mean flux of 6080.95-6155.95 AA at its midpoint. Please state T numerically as 0.13 mag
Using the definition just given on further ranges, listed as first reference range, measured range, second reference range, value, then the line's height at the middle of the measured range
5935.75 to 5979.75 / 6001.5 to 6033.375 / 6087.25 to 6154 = 0.038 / 9.68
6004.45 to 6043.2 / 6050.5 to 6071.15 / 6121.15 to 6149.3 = -0.024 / 9.39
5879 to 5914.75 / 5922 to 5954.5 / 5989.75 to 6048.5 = -0.074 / 8.78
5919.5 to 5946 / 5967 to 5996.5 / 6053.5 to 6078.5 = 0.013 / 9.51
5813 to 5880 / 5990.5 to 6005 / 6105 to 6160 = 0.053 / 9.85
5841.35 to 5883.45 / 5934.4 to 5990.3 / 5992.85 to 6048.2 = -0.003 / 9.38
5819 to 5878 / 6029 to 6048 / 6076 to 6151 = 0.030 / 9.86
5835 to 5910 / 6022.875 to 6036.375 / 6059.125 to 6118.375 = 0.028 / 9.86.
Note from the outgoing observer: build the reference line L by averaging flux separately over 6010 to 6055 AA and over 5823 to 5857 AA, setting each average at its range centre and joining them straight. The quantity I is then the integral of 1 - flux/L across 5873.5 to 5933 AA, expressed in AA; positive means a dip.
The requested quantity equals 4.15 AA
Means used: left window 9.54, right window 9.38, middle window 8.82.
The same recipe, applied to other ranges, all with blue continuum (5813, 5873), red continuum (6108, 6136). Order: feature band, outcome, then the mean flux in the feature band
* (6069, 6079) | 0.99 AA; 9.7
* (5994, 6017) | 2.41 AA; 9.31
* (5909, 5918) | 0.61 AA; 9.21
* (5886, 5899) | 2.74 AA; 7.71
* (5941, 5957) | 1.17 AA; 9.35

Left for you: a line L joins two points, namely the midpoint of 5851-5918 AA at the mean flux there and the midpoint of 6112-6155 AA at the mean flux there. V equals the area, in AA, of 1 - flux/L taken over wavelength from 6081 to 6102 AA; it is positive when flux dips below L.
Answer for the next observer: 1.2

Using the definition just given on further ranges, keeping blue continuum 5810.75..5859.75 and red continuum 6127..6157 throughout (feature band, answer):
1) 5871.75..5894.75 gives 2.2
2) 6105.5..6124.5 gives -4.0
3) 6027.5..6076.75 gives -0.4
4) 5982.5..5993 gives 0.2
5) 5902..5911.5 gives 0.6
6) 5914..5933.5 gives 0.3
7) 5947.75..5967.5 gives 0.2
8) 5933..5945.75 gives 0.1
